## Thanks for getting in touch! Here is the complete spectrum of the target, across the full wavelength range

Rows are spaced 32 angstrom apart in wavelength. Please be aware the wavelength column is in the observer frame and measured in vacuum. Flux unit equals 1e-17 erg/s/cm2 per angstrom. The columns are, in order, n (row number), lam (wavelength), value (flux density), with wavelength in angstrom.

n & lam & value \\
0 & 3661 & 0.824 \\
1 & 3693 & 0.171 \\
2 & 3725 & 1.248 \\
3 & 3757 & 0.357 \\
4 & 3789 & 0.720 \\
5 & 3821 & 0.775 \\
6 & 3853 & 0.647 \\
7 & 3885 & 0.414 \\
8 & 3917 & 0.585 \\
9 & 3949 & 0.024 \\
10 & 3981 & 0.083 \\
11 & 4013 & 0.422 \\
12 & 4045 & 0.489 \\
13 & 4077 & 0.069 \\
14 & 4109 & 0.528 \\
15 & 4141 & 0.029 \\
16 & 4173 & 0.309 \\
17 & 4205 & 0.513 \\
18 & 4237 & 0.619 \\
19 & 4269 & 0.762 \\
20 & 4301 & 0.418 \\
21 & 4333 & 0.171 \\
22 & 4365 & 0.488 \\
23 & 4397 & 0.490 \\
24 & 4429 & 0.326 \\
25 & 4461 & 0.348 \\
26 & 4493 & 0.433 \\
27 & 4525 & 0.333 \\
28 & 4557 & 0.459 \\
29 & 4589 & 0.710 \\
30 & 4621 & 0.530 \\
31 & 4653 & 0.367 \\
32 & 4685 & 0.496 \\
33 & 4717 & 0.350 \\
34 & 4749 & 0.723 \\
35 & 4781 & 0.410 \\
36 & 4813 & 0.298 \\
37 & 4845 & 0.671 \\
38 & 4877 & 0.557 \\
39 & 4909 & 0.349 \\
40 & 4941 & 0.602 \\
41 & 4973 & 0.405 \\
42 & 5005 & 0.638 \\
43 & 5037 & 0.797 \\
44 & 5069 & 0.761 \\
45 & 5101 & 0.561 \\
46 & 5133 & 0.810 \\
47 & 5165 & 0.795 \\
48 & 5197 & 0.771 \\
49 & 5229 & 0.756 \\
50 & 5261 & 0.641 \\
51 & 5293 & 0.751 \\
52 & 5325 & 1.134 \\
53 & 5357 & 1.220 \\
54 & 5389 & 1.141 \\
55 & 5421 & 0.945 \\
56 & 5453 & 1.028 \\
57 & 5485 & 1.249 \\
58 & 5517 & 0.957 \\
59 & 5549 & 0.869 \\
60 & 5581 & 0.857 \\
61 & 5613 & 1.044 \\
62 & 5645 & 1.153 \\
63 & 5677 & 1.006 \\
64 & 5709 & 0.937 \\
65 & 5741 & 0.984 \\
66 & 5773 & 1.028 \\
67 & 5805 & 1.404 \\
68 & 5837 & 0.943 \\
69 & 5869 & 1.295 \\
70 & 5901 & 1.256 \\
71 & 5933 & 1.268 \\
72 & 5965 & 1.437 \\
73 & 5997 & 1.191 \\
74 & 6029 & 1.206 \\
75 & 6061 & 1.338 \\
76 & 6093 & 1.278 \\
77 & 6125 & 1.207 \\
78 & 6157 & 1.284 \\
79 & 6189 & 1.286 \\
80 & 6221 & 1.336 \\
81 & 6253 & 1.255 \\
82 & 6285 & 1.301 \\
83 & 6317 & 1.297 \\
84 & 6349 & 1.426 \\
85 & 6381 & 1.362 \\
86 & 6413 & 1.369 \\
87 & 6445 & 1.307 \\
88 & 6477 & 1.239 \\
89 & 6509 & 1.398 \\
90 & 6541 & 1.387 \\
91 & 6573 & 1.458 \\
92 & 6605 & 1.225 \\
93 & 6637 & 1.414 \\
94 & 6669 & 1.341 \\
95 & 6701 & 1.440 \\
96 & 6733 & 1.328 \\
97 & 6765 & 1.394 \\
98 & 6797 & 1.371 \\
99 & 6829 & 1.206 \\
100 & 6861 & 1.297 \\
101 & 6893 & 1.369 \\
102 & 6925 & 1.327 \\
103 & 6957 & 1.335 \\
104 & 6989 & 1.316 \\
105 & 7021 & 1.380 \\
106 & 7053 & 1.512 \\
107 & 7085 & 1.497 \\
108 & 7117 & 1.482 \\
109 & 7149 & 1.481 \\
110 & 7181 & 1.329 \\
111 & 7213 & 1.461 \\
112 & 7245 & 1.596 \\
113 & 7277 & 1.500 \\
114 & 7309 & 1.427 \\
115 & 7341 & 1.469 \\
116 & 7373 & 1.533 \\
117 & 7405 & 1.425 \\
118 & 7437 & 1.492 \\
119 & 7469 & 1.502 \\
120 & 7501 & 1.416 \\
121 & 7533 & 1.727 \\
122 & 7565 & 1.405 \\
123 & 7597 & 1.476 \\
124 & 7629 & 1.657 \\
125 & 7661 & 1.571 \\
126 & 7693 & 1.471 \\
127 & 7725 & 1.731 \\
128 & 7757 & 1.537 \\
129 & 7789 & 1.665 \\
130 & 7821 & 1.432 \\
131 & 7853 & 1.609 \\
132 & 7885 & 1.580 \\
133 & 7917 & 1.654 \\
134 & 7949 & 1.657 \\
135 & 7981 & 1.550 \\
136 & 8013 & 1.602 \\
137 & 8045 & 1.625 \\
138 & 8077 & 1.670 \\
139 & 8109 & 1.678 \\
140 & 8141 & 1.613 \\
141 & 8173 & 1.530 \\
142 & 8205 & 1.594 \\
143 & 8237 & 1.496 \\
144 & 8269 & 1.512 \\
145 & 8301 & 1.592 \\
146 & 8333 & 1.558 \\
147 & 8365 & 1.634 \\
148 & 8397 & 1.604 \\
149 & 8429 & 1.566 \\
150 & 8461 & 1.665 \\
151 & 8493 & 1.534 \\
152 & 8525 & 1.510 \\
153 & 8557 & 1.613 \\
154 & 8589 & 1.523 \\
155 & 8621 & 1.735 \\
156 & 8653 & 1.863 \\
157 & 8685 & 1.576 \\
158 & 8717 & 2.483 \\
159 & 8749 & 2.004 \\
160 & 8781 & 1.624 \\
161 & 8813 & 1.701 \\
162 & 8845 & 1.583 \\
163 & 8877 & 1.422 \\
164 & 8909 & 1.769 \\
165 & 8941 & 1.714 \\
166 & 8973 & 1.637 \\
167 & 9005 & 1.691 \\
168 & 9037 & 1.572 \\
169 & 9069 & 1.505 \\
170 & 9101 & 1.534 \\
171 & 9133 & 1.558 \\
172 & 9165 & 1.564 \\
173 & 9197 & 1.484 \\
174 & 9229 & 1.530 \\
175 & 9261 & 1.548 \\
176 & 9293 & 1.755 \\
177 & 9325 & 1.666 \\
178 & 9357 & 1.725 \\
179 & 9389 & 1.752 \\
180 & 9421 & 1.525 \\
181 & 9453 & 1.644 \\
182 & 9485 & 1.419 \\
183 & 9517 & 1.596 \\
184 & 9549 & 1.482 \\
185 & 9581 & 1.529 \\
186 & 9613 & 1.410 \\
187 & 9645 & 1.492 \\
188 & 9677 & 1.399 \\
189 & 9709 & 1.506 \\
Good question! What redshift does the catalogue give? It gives 0.328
